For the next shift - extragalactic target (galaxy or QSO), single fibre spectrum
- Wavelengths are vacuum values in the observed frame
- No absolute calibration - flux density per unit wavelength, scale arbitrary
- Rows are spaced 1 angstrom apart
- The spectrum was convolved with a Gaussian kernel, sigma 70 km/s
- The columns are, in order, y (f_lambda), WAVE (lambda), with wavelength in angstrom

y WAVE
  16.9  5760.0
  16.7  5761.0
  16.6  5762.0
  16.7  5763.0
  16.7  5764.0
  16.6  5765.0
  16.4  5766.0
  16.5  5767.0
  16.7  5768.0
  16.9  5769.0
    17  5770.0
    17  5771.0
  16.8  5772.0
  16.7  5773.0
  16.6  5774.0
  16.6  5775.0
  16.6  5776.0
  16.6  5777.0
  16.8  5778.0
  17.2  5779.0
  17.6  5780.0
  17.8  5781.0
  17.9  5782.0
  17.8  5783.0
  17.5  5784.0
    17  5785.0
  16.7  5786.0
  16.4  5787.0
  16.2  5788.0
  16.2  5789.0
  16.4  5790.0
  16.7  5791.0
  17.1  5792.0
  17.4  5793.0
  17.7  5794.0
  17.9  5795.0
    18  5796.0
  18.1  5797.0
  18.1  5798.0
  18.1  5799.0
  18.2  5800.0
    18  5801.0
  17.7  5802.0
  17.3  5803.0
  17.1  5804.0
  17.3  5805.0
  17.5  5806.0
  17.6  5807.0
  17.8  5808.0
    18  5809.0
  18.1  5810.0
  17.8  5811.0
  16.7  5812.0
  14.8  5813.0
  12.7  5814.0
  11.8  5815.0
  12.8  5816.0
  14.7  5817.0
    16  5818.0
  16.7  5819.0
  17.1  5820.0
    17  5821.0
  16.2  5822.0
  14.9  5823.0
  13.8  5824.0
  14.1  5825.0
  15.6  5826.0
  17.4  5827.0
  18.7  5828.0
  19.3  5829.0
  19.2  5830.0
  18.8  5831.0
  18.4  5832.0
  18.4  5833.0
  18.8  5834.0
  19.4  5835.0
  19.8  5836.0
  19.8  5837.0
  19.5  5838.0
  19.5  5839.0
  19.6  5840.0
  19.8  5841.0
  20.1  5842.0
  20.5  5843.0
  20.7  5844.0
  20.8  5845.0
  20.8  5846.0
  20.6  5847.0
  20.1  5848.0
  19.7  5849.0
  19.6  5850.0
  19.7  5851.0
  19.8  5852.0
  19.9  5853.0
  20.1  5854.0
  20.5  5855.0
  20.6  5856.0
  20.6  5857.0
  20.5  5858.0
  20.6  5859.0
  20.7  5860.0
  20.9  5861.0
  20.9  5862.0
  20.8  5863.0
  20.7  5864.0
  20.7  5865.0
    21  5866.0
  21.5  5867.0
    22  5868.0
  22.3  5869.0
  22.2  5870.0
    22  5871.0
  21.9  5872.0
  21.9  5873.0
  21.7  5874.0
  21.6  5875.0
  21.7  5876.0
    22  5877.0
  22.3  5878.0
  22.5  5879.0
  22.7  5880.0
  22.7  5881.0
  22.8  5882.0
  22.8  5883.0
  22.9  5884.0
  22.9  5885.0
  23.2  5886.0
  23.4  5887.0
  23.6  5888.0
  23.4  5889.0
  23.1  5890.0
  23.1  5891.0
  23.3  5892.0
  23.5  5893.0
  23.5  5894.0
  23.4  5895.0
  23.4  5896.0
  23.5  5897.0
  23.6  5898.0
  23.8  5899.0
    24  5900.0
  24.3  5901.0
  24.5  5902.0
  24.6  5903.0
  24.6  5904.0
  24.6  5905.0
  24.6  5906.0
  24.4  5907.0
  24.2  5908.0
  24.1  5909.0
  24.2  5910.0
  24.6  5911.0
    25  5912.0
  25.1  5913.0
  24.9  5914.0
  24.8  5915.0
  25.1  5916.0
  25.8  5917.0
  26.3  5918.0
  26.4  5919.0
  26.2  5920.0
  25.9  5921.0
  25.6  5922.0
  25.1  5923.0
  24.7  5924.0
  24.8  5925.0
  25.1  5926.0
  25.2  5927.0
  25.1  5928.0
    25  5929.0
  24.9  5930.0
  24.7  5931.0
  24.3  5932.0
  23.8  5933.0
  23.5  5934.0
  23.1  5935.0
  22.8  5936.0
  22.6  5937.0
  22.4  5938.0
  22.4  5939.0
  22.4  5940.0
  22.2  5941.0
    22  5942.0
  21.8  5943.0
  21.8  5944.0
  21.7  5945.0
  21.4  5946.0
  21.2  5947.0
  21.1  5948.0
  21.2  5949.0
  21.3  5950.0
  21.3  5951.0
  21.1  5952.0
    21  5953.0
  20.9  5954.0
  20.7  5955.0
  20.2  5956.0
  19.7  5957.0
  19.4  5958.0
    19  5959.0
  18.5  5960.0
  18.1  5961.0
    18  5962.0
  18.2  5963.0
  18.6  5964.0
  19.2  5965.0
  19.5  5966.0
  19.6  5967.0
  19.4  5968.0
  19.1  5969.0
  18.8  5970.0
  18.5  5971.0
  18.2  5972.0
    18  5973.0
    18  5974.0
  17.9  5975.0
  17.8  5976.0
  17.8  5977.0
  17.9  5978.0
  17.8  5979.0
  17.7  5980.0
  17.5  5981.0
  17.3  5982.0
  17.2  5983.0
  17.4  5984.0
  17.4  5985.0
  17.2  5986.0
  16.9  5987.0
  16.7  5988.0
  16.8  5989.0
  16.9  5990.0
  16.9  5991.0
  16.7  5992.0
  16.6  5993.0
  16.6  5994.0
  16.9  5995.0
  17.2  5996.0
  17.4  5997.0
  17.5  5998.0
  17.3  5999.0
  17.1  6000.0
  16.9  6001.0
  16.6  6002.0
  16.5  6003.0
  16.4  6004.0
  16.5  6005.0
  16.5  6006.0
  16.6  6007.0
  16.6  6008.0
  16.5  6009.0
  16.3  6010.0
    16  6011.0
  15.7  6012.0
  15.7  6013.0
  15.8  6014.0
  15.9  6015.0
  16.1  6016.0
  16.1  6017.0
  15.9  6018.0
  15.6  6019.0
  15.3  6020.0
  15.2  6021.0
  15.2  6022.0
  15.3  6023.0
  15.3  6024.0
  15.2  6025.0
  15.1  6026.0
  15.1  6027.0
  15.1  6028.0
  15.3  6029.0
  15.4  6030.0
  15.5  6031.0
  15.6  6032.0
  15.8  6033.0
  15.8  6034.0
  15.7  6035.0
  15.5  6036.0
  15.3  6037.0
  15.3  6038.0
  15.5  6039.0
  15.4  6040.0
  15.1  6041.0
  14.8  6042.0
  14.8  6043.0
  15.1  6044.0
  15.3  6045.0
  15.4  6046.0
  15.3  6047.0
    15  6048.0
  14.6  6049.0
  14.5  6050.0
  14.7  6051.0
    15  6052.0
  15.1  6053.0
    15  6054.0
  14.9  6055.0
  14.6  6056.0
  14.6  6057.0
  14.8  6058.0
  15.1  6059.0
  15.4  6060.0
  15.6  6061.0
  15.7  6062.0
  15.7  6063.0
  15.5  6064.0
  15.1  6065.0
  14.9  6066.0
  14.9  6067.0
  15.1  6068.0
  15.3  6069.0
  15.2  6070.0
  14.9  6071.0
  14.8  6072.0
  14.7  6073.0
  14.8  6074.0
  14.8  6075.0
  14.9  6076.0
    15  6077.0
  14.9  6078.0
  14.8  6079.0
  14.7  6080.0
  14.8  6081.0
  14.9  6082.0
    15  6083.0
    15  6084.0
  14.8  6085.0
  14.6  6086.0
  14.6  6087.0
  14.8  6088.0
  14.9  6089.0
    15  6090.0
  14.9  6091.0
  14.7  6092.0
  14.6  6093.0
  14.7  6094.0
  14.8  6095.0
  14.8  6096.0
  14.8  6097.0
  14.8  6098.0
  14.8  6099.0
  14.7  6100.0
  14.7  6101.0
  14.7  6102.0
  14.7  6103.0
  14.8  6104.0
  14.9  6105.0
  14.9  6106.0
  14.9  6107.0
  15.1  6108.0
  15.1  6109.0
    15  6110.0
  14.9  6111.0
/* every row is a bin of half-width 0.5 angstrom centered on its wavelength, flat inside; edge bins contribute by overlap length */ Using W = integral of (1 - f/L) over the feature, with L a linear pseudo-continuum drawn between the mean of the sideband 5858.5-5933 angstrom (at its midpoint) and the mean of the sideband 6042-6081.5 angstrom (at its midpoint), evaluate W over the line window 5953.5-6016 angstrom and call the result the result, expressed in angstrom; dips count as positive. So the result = 4.5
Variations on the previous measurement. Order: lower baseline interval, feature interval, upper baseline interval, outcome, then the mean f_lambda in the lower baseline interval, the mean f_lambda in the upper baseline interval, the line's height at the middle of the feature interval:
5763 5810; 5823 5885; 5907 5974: -2.74 angstrom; 17.2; 22.3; 19.4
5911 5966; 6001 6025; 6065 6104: 3.44 angstrom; 22.6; 14.8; 18.7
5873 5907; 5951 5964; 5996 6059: -0.05 angstrom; 23.3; 15.6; 19.5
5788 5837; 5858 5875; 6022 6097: -4.85 angstrom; 17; 15.1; 16.6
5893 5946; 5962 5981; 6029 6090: 2.16 angstrom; 24.1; 15.1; 20.8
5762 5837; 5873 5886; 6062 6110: -4.74 angstrom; 17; 14.9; 16.4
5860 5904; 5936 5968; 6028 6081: -1.66 angstrom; 22.6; 15.1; 19.6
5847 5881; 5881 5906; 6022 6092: -4.22 angstrom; 21.1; 15.1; 20.2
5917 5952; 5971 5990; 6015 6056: 2.14 angstrom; 23.5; 15.3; 19.8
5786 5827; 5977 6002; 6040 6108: -2.78 angstrom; 16.6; 14.9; 15.4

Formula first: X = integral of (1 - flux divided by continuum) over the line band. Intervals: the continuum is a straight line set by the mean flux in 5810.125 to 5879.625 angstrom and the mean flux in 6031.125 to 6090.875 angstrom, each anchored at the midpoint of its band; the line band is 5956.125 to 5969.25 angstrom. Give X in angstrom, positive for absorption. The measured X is -1.6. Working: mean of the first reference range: 19.2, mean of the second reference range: 15.1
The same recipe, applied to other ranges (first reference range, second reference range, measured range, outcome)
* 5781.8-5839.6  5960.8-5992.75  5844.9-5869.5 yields -4.6 angstrom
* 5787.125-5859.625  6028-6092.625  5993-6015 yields -1.1 angstrom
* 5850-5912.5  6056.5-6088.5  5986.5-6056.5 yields 4.8 angstrom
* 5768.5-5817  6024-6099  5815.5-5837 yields -0.5 angstrom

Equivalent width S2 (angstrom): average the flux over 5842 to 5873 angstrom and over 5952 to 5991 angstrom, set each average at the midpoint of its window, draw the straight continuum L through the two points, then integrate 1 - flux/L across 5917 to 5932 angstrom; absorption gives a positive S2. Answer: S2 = -4.61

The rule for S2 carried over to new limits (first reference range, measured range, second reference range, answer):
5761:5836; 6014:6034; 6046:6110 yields -0.2 angstrom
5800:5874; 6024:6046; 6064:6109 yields 0.5 angstrom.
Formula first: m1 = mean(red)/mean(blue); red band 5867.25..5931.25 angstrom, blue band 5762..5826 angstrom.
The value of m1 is 1.43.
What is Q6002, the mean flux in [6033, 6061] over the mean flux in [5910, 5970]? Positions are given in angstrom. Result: 0.67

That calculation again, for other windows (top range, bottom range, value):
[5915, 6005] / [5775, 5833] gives 1.20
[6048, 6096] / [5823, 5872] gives 0.75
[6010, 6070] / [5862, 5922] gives 0.65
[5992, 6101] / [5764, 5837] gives 0.91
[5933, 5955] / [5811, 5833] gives 1.36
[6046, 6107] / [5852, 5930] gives 0.64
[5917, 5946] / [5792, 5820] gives 1.43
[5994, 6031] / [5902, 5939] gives 0.65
